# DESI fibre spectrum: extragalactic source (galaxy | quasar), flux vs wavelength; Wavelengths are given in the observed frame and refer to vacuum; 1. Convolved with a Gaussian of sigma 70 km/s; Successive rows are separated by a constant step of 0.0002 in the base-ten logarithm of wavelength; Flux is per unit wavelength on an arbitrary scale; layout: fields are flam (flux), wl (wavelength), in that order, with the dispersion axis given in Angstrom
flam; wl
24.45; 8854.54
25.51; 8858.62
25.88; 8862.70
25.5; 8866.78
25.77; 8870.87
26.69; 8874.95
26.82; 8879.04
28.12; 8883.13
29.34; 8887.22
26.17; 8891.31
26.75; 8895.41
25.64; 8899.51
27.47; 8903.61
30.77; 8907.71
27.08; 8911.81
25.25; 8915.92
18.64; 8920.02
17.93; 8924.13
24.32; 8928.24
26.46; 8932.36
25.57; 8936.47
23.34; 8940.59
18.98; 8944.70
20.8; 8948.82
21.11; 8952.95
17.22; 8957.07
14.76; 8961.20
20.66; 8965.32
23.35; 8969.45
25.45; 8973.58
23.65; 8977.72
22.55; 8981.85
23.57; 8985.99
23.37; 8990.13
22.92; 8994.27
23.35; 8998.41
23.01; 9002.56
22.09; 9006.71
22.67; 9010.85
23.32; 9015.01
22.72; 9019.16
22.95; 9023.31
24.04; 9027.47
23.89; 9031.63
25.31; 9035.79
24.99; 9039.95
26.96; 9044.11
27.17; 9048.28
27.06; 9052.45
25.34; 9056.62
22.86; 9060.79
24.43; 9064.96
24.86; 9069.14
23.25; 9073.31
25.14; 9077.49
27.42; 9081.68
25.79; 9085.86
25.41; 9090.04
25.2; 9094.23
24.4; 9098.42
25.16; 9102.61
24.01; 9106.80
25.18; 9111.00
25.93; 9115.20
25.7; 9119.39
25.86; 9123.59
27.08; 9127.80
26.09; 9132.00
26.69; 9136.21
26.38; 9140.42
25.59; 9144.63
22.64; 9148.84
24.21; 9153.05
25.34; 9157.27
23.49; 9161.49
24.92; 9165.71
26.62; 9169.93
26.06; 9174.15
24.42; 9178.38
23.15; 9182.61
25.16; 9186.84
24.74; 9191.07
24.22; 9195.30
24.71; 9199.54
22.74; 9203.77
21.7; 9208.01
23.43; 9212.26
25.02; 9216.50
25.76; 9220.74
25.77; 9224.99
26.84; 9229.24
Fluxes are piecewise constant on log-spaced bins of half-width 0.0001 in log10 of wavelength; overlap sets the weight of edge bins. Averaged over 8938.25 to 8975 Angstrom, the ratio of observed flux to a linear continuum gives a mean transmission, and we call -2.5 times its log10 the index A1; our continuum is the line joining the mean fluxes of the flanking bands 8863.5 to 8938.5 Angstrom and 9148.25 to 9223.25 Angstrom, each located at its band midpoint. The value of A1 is 0.23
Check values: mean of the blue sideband 25.8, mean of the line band 20.6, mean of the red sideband 24.4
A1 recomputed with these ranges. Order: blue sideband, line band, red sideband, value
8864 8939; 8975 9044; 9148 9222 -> 0.08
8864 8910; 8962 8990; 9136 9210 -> 0.16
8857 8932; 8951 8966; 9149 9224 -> 0.36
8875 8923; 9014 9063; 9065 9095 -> 0.03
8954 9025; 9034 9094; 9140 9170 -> -0.09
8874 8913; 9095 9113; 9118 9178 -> 0.05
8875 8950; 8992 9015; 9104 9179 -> 0.11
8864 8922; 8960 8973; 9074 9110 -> 0.25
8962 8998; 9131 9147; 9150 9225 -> -0.09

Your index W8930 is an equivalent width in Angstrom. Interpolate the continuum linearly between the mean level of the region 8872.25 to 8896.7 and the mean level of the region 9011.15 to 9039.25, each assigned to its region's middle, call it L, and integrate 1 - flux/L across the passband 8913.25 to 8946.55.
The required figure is 4.4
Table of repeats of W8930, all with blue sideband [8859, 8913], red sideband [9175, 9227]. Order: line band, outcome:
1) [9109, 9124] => -0.4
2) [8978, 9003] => 2.8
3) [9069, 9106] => 0.2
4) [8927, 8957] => 4.6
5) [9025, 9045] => 0.7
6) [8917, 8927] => 2.7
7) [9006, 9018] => 1.5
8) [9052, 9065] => 0.4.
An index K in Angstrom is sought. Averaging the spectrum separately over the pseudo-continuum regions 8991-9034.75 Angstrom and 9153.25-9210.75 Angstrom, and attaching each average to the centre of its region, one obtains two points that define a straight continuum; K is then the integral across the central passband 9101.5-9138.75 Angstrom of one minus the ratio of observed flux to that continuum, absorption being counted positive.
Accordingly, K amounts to -2.9 Angstrom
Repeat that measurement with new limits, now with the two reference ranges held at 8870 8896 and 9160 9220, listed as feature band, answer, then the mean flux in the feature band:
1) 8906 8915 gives -0.5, 28.4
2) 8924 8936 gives 1.2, 24.1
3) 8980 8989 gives 1.1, 23.1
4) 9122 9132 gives -0.6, 26.4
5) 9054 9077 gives 1.1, 24.3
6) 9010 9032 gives 2.3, 23.2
